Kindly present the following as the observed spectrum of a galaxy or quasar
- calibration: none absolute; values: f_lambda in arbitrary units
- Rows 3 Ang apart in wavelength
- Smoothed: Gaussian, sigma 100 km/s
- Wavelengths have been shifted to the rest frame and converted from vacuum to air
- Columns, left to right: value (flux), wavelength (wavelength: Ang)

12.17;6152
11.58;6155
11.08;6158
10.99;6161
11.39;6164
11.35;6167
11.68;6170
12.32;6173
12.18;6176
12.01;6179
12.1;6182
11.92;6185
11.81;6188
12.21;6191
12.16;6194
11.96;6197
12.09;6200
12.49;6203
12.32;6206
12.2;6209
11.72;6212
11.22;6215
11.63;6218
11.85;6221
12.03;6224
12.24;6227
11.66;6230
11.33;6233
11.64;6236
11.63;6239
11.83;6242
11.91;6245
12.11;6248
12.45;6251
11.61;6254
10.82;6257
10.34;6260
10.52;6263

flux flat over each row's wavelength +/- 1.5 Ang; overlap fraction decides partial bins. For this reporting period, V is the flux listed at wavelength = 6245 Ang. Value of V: 11.91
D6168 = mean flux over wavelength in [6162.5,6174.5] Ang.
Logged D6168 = 11.7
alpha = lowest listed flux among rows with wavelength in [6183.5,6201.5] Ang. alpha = 11.81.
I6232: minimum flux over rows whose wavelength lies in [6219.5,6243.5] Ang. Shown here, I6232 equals 11.33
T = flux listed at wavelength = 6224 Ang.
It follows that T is 12.03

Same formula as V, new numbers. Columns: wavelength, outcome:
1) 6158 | 11.08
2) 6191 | 12.21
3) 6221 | 11.85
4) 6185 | 11.92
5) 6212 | 11.72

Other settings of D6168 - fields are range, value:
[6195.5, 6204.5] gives 12.2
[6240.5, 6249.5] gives 11.9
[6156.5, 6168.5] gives 11.2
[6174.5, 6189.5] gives 12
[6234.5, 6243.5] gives 11.7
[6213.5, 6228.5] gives 11.8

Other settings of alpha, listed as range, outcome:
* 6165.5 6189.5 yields 11.35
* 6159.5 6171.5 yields 10.99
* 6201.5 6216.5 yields 11.22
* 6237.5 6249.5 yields 11.63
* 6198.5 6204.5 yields 12.09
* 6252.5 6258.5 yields 10.82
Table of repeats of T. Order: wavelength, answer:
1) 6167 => 11.35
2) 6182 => 12.1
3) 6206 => 12.32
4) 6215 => 11.22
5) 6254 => 11.61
